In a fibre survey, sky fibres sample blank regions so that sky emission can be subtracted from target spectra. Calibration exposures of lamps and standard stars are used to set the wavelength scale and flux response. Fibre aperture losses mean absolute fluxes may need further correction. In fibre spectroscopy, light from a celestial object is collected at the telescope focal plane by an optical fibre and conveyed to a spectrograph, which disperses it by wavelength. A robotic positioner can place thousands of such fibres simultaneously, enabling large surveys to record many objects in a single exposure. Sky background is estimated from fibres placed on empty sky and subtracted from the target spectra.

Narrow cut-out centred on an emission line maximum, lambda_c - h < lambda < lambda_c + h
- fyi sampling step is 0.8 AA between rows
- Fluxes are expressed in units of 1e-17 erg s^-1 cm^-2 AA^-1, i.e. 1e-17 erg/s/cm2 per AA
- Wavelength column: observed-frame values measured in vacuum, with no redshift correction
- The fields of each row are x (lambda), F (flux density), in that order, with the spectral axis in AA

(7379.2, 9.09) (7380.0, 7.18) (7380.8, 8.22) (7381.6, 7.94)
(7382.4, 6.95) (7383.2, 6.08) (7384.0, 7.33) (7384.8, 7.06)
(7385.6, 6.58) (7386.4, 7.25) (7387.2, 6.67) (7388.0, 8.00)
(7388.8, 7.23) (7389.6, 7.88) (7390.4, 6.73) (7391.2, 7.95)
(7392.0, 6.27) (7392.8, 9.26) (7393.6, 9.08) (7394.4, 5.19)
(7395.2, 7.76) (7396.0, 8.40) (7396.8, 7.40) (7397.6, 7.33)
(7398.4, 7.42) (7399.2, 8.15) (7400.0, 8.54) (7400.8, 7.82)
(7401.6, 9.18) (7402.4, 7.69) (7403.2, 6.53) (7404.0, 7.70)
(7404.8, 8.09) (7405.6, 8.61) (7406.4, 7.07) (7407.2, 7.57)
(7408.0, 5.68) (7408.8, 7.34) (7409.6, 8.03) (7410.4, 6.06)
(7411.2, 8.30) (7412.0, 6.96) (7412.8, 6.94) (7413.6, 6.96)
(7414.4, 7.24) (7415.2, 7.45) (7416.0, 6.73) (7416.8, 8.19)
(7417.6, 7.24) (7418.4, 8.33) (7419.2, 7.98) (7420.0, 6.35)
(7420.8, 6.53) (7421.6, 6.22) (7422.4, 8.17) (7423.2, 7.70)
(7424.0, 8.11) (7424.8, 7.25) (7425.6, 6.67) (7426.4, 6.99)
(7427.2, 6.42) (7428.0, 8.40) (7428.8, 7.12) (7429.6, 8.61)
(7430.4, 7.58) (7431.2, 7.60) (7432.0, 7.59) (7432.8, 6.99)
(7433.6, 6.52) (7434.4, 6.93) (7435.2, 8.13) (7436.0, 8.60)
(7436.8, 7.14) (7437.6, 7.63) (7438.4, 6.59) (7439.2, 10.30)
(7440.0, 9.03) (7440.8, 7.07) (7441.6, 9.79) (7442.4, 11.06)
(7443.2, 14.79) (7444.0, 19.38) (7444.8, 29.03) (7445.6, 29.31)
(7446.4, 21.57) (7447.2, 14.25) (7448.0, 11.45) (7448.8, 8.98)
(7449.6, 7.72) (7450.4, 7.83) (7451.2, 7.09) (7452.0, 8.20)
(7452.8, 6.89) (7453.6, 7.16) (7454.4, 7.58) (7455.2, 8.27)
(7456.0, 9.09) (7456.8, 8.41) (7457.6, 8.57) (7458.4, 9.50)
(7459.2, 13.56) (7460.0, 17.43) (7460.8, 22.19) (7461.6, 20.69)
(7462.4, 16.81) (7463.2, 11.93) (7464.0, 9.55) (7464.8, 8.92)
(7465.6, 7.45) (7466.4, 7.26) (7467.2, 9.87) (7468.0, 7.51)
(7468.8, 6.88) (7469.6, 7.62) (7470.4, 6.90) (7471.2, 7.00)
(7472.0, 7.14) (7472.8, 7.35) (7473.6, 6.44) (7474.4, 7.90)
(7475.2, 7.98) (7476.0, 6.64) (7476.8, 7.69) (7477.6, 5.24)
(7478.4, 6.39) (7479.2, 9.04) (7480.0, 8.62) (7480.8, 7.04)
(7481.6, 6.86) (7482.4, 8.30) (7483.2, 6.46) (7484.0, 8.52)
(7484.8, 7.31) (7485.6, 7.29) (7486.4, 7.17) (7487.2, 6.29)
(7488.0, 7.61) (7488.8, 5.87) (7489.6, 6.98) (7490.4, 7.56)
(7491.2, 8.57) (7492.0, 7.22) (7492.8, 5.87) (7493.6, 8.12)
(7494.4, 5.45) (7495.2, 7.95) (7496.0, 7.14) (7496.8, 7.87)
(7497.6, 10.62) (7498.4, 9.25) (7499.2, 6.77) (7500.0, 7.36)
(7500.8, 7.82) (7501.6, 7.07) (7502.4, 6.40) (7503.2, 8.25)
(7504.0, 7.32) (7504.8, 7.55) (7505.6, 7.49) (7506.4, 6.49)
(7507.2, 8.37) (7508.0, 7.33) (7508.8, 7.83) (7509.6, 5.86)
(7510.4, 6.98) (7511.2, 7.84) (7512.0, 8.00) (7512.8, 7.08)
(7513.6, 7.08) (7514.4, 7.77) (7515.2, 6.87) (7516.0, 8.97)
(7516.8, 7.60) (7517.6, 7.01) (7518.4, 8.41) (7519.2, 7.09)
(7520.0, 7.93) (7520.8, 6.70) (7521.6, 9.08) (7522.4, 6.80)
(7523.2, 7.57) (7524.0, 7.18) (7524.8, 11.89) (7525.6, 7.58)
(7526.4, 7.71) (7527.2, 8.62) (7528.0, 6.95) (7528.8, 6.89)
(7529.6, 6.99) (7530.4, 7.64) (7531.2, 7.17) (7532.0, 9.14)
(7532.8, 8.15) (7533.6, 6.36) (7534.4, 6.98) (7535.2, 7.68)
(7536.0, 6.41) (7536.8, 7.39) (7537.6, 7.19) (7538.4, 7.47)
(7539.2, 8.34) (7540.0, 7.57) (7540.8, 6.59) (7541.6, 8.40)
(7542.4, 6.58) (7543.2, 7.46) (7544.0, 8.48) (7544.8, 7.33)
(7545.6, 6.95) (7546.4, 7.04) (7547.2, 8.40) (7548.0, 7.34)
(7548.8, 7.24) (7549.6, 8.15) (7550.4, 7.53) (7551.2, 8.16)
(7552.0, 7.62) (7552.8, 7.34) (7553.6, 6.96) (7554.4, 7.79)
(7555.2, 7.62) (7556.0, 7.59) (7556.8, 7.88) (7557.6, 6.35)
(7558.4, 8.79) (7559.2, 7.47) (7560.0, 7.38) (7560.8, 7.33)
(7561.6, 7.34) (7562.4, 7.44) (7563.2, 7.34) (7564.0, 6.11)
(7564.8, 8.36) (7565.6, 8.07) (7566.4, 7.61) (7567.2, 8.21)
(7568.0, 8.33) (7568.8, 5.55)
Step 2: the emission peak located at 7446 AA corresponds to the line [S II]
